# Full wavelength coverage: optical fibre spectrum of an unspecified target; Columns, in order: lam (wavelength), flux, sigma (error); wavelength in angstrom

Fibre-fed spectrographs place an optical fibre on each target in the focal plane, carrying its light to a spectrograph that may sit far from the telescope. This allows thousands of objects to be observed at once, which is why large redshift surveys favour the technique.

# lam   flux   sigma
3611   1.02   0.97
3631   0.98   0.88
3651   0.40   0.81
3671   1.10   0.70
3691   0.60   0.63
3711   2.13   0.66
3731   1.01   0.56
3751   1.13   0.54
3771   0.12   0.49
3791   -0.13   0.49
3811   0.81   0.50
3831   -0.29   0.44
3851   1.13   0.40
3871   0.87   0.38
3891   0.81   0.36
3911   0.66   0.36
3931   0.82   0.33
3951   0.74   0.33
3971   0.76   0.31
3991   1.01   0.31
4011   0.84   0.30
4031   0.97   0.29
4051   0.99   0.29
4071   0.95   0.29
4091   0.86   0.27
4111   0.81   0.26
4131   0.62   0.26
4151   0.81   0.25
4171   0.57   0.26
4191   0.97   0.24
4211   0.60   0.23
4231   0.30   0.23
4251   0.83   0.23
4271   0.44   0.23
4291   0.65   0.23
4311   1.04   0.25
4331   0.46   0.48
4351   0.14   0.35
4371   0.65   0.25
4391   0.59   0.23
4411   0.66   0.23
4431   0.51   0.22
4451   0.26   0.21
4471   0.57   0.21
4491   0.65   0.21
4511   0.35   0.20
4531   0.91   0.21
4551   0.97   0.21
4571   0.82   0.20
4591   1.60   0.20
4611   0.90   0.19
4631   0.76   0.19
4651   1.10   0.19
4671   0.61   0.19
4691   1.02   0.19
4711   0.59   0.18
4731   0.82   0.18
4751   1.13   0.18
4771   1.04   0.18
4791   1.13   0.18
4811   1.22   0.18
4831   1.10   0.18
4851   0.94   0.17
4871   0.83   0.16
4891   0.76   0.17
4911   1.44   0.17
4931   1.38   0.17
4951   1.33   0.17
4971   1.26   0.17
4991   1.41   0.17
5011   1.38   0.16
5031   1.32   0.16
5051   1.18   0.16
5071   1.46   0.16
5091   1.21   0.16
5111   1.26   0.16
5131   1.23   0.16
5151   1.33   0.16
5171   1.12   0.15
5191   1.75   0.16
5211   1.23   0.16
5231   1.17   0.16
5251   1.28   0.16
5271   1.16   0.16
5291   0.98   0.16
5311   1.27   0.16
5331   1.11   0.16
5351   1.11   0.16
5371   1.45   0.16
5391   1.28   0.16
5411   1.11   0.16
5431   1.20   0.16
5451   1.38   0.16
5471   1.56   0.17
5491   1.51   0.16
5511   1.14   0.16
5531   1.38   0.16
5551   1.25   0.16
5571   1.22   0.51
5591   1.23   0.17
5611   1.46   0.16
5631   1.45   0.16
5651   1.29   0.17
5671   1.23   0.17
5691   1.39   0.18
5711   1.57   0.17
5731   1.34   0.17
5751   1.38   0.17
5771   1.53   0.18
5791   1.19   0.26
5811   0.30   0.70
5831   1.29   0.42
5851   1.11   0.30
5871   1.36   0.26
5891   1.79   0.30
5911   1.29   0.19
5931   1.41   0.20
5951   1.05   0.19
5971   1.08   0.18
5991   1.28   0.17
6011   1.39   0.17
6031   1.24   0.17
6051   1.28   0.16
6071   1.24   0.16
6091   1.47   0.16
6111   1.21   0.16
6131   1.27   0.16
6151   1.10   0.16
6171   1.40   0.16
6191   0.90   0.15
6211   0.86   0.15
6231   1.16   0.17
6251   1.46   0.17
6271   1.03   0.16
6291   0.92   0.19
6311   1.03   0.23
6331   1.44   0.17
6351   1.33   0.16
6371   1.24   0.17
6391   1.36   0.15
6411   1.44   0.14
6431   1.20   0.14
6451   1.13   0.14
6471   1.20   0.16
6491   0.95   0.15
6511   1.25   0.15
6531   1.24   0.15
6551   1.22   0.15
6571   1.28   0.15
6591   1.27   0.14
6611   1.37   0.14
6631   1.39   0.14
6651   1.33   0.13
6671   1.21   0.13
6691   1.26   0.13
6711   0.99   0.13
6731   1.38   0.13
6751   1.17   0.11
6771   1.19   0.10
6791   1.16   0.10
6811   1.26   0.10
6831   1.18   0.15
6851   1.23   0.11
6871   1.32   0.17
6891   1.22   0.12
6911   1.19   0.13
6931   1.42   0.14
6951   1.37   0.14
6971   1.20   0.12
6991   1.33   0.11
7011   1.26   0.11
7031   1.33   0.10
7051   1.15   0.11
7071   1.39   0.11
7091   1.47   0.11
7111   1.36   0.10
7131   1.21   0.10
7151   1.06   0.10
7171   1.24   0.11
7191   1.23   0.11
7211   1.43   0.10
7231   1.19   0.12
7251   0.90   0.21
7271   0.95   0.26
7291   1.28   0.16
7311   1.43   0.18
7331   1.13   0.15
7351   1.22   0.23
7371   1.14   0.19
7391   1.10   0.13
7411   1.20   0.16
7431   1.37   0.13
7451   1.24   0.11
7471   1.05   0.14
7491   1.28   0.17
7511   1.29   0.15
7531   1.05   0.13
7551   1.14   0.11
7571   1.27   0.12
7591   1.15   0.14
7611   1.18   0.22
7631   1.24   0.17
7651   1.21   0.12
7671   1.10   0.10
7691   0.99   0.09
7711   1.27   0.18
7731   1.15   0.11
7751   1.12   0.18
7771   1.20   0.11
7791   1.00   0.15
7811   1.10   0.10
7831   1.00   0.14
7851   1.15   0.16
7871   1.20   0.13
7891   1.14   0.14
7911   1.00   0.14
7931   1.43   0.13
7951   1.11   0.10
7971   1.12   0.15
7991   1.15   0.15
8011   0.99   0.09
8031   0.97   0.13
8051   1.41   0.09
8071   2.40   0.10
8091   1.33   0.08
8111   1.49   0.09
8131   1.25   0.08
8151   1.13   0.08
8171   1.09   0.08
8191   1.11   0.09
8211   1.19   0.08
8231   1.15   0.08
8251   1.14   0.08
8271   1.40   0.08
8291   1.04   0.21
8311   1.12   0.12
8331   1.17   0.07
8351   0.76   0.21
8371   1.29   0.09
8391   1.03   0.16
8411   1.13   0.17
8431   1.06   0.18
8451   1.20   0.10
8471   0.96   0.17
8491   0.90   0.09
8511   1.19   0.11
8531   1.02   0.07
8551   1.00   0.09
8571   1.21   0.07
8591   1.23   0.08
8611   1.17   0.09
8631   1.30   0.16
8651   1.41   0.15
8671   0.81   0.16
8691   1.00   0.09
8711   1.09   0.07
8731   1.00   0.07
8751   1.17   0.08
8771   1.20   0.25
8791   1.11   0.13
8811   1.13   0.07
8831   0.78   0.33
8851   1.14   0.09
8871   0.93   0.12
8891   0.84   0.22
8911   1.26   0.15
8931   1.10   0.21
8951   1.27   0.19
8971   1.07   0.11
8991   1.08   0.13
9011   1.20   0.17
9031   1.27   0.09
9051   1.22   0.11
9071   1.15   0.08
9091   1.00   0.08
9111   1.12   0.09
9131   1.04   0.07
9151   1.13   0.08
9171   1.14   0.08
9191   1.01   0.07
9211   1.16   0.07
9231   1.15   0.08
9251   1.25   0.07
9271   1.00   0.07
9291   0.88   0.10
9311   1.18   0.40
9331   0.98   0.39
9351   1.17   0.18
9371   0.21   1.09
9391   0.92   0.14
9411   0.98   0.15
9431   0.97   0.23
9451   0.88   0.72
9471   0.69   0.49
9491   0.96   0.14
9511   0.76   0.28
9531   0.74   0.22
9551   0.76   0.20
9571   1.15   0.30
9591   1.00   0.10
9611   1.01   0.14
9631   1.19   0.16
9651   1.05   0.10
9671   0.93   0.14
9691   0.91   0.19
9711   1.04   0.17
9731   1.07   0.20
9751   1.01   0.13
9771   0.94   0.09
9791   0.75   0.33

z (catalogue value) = 0.231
